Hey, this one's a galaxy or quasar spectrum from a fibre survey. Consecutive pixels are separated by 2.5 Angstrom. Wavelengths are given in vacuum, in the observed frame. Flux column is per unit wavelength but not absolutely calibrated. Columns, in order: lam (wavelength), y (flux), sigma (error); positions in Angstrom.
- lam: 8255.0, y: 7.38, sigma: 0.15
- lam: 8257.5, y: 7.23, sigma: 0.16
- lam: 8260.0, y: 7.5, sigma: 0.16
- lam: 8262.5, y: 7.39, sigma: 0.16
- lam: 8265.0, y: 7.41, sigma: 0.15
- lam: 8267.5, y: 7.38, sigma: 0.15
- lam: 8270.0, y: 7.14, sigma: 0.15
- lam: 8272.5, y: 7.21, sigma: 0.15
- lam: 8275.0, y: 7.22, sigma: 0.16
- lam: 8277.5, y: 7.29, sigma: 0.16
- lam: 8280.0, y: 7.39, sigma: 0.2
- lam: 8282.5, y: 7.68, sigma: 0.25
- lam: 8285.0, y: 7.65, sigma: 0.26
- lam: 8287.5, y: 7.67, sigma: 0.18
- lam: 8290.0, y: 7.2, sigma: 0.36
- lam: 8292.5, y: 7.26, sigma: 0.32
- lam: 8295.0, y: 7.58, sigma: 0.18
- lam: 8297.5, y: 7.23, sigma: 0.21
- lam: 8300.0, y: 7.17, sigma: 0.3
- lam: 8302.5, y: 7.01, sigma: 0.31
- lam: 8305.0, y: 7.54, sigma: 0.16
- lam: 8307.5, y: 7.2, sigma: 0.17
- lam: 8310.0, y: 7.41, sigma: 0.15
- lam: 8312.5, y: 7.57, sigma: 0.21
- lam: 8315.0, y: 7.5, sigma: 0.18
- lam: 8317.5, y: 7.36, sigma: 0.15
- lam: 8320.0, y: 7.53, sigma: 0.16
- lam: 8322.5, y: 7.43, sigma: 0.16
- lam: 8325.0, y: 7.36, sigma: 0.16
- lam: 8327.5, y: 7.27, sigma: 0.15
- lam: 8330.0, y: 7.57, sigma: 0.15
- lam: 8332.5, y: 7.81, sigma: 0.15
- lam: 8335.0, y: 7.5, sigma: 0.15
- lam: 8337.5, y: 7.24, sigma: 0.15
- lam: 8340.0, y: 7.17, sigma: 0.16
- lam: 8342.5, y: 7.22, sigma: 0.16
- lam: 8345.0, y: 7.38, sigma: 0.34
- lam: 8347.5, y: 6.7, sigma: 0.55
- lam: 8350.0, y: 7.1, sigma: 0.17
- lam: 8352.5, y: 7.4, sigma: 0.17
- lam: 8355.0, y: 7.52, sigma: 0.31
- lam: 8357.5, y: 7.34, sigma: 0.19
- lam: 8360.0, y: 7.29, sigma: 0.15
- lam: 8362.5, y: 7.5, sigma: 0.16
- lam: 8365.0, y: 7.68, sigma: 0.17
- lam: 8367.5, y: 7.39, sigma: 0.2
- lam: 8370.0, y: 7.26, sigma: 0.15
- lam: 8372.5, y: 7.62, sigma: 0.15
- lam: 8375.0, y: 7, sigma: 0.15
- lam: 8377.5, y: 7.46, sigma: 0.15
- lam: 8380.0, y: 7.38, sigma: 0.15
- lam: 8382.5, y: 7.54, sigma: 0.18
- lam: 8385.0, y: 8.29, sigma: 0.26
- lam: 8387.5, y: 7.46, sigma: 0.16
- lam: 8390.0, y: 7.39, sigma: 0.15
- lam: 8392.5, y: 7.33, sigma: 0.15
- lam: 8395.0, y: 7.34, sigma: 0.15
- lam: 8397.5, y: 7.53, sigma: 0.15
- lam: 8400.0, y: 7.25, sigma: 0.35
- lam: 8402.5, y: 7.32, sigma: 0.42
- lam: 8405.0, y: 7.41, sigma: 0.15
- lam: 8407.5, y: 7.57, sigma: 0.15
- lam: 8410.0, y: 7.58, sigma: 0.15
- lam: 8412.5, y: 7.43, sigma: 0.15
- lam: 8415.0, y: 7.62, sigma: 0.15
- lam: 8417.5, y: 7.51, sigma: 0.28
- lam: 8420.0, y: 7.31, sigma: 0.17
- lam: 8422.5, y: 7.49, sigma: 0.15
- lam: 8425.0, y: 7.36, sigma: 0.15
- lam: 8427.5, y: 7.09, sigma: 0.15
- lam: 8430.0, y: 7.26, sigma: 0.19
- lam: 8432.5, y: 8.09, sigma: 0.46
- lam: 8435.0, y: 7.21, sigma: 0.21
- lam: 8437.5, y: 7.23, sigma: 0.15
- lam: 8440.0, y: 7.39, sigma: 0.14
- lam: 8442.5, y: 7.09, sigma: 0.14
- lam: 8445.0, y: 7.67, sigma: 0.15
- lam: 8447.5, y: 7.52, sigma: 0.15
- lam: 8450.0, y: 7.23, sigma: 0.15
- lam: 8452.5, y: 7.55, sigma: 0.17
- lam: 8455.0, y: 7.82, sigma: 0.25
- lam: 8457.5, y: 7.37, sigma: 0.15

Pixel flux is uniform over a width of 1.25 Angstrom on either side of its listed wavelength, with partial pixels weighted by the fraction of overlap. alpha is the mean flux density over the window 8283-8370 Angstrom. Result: 7.38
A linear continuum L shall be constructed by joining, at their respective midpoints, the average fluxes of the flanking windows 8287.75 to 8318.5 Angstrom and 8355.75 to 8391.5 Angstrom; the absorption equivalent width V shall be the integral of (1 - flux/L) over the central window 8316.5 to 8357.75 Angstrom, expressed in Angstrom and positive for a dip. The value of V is 0.3 Angstrom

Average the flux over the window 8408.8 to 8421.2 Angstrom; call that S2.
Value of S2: 7.49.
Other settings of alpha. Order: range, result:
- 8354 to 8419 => 7.46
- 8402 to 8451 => 7.42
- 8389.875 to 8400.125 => 7.38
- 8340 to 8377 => 7.31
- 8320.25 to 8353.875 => 7.33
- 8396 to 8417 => 7.46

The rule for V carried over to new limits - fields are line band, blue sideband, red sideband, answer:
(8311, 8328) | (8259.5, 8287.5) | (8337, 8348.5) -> -0.49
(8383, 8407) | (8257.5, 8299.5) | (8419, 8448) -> -0.32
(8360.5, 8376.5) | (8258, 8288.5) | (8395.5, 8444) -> 0.01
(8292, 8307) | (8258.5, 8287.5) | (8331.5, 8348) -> 0.14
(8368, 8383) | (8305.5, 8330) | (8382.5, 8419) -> 0.21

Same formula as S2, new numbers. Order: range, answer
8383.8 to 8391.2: 7.71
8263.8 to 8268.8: 7.39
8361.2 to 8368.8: 7.52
